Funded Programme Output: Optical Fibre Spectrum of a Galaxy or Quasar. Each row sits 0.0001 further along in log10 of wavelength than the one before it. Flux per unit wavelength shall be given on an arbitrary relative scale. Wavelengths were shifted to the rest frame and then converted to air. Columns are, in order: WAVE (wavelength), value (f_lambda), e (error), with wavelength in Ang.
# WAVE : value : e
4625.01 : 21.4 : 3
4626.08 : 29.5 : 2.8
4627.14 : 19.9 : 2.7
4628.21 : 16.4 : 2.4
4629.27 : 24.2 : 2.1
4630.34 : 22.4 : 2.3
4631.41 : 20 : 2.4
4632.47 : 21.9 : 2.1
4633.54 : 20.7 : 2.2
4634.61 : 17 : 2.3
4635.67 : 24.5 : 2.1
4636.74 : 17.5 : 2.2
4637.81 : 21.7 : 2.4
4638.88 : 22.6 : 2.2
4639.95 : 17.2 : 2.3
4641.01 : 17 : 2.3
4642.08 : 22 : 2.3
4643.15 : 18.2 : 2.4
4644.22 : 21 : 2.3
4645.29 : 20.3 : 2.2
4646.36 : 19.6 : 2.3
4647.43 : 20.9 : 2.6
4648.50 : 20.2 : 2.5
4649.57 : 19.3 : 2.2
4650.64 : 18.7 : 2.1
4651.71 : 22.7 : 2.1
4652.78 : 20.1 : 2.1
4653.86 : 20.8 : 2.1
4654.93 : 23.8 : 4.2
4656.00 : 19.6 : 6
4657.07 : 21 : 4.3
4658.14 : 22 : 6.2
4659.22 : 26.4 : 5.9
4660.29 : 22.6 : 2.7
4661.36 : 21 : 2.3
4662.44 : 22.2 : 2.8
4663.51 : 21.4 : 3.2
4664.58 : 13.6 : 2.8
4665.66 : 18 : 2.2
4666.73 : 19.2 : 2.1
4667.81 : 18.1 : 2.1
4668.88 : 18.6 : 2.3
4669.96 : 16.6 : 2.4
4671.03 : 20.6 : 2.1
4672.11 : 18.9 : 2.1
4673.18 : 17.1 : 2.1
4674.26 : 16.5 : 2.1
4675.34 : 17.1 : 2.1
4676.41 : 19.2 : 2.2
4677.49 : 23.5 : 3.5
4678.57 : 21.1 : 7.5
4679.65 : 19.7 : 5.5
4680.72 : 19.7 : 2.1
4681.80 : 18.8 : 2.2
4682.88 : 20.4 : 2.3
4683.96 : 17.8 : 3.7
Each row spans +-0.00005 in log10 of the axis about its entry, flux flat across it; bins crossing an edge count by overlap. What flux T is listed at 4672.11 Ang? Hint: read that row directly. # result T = 18.9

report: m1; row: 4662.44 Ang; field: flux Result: 22.2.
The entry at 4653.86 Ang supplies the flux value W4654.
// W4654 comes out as 20.8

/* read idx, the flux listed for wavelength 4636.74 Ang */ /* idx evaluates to 17.5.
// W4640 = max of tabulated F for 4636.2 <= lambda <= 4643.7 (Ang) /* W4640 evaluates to 22.6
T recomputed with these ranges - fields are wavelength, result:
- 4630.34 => 22.4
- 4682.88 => 20.4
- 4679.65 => 19.7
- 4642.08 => 22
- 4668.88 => 18.6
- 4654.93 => 23.8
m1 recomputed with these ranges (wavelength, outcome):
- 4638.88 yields 22.6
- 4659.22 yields 26.4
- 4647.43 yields 20.9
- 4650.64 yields 18.7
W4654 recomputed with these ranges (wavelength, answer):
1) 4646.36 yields 19.6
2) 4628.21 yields 16.4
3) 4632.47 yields 21.9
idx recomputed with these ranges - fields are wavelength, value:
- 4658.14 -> 22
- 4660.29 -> 22.6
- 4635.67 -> 24.5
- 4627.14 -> 19.9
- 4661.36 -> 21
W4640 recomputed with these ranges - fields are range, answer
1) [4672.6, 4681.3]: 23.5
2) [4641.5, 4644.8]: 22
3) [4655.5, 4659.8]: 26.4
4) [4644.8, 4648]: 20.9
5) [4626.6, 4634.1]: 24.2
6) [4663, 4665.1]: 21.4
